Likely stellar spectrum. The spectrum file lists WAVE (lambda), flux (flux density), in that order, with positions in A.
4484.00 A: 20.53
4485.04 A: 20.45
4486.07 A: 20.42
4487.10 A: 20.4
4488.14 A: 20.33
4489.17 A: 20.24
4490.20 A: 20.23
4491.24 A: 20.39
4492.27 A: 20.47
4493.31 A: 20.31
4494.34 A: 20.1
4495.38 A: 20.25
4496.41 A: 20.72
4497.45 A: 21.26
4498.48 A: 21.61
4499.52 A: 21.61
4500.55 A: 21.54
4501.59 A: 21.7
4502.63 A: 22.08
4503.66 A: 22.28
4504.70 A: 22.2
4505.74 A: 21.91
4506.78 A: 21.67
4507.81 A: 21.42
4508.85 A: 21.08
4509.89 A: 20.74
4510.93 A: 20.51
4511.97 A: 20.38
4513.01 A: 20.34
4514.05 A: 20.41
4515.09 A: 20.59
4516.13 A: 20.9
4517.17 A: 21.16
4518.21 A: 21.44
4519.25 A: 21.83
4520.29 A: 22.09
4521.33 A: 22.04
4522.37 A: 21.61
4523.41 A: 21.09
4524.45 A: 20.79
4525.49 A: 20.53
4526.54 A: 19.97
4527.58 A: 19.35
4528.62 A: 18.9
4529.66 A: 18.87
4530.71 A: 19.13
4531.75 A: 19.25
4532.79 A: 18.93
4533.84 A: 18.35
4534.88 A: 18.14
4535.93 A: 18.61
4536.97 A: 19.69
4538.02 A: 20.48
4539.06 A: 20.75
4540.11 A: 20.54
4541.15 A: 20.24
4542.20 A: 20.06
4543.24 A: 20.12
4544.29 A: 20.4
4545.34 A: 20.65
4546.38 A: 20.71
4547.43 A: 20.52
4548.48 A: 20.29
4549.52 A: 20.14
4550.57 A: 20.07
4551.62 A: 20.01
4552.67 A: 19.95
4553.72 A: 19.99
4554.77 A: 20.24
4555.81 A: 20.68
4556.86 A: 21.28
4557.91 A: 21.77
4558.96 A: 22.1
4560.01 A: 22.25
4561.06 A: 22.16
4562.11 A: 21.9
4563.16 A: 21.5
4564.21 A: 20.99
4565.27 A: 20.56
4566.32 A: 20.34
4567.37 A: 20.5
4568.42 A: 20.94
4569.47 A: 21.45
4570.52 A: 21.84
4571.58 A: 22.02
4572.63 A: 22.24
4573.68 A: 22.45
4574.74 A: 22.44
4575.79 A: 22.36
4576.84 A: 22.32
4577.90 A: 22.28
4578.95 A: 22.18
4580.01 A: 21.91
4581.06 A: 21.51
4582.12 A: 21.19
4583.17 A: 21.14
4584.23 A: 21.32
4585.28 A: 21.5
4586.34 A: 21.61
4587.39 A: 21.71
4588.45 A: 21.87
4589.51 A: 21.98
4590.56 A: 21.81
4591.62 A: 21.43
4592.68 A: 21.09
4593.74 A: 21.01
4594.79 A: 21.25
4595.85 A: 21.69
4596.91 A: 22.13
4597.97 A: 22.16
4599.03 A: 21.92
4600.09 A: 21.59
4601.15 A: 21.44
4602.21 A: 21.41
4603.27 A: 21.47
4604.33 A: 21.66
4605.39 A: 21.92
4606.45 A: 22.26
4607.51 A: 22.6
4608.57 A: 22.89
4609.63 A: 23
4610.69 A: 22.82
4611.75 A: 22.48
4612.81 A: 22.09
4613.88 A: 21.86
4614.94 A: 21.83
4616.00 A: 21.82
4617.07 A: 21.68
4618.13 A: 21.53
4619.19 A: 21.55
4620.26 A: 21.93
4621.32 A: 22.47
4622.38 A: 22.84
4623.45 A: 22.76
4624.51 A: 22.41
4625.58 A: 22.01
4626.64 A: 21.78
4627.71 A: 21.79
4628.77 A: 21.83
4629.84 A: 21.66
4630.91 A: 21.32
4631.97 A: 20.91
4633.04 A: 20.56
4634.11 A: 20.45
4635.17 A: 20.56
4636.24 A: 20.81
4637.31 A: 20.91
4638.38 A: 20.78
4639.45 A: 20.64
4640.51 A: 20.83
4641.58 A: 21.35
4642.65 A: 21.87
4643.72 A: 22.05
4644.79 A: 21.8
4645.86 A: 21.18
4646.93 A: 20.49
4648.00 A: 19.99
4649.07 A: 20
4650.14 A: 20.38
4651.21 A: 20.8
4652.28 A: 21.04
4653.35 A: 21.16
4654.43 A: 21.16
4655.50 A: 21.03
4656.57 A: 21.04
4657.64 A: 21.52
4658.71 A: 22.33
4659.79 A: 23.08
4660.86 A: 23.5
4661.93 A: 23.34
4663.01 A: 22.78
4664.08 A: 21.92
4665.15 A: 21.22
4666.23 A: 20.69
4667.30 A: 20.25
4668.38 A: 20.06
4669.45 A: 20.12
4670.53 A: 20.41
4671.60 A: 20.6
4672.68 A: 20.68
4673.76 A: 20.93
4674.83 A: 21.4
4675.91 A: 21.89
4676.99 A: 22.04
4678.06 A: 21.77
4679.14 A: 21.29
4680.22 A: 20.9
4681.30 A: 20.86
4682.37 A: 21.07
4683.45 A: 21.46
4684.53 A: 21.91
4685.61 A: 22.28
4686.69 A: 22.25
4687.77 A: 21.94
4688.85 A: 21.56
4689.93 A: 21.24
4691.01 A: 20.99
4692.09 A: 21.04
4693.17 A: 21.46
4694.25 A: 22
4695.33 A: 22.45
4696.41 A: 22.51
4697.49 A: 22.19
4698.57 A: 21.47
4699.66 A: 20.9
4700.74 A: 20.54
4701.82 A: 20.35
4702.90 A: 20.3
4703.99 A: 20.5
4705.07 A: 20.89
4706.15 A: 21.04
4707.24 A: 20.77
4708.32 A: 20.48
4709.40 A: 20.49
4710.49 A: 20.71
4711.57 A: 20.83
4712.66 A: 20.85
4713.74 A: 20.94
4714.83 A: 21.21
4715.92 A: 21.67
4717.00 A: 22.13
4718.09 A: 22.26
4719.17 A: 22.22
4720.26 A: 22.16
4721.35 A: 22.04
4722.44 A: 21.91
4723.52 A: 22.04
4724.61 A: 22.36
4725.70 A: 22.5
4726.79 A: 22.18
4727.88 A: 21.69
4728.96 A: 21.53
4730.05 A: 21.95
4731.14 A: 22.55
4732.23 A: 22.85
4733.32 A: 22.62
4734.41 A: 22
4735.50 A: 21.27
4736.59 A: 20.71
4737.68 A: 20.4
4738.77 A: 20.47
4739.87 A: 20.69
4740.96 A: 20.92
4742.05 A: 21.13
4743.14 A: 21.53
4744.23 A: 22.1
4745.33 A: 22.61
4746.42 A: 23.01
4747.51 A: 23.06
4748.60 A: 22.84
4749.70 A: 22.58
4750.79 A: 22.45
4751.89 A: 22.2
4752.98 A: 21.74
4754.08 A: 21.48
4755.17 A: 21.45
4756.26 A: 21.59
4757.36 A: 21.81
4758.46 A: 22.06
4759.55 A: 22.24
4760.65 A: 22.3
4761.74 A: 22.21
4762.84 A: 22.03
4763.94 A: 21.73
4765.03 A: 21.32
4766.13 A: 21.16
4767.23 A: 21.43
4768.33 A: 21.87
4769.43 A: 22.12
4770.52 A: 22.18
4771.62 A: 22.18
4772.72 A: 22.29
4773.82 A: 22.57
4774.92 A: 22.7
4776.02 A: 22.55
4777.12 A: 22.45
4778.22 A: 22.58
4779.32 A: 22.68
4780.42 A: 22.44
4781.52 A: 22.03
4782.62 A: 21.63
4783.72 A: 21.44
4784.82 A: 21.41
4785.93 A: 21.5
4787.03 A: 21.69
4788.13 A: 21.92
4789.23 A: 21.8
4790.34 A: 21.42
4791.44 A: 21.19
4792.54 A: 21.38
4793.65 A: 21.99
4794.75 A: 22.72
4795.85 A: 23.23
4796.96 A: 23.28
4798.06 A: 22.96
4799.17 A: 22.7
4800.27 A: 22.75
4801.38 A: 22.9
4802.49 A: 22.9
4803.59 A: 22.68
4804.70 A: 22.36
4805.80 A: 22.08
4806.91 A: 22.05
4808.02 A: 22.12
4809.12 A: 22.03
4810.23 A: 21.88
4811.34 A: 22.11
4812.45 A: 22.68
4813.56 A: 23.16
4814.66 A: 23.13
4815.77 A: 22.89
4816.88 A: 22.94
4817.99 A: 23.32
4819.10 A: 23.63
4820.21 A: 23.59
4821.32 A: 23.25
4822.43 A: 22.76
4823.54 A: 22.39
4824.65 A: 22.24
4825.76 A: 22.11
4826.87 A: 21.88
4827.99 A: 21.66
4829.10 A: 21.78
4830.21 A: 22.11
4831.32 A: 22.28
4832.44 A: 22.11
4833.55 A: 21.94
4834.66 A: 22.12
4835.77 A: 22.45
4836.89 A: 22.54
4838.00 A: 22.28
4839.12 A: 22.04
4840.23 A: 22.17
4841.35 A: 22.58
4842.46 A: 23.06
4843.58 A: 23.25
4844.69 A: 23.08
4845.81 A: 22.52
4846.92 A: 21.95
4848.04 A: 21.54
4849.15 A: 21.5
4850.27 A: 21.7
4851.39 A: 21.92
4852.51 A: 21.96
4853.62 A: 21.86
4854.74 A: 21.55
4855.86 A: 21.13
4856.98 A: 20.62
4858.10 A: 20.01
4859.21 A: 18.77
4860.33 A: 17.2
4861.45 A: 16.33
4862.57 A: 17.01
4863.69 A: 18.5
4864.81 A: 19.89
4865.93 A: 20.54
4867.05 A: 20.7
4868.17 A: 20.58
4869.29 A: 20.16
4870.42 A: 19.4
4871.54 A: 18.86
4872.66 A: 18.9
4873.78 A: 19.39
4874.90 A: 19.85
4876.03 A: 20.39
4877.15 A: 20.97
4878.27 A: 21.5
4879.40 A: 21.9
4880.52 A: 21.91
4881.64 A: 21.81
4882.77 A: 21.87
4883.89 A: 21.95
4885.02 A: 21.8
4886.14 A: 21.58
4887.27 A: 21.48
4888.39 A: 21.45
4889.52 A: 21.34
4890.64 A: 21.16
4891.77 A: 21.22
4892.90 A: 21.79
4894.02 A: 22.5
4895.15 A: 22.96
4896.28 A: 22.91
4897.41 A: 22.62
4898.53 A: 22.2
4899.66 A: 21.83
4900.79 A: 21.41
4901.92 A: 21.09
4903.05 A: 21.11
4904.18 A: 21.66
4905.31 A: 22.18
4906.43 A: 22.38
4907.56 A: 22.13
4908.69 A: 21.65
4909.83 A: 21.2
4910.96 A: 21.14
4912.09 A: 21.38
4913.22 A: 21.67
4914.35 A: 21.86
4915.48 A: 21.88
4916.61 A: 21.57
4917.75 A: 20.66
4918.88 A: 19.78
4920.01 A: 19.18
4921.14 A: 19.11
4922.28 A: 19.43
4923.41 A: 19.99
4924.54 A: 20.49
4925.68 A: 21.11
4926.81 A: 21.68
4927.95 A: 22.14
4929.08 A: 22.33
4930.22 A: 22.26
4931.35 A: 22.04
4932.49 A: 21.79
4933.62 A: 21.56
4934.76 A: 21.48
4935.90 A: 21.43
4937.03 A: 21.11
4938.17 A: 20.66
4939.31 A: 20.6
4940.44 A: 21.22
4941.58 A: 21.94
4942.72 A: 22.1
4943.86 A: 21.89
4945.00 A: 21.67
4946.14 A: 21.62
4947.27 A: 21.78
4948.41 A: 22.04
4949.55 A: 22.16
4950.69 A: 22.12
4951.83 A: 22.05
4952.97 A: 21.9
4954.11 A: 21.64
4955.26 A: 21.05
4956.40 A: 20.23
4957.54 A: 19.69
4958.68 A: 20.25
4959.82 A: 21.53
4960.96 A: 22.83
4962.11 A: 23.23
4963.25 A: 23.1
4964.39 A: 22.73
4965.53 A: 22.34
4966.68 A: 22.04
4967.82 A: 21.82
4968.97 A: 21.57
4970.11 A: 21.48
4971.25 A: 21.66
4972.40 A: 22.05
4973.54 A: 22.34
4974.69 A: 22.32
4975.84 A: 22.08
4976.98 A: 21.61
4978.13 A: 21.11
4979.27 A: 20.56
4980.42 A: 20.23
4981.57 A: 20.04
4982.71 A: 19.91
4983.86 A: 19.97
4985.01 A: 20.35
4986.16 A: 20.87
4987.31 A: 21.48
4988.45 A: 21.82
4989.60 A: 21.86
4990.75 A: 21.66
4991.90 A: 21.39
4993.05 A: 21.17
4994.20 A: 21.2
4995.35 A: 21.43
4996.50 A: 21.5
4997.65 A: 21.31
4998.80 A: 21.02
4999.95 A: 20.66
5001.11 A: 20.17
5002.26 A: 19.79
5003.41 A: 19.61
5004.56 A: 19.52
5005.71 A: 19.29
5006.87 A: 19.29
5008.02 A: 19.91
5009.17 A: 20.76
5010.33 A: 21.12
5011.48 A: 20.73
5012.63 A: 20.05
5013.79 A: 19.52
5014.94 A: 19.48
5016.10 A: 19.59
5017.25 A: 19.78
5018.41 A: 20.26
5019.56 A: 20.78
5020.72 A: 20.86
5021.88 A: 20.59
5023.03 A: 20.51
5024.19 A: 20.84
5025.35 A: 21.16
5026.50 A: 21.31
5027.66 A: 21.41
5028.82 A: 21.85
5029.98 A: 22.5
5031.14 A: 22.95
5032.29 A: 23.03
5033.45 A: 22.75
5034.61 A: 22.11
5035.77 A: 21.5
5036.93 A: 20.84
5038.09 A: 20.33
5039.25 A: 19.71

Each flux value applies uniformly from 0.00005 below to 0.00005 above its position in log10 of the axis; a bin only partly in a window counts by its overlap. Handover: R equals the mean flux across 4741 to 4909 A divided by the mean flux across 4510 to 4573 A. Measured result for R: 1.06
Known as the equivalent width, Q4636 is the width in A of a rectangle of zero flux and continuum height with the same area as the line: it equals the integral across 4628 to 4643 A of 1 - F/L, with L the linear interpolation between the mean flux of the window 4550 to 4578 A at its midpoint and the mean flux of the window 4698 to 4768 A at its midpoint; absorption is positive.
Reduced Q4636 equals 0.29 A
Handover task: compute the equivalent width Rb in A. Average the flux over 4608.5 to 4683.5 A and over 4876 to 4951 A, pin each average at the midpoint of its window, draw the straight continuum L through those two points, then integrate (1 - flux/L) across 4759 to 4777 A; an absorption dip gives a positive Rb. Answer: -0.5 A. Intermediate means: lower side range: 21.5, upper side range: 21.5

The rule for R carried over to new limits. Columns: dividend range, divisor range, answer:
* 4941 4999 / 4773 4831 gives 0.96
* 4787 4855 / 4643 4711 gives 1.05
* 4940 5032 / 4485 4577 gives 1.02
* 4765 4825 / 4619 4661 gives 1.04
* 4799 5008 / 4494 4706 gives 1.01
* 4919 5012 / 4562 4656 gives 0.98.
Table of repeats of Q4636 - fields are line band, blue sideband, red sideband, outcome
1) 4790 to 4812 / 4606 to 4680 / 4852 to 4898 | -1.5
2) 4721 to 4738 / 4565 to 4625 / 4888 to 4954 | -0.2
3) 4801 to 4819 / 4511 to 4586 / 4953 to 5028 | -1.5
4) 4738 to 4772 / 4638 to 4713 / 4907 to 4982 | -0.9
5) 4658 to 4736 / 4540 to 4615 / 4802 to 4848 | 1.5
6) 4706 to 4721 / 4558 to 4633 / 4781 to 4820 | 0.6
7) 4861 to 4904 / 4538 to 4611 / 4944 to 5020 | 0.6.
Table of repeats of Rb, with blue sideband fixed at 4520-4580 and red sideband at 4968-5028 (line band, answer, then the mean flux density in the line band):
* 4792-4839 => -3.9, 22.5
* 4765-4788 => -1.4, 22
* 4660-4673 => -0.4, 21.4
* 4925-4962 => -1.4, 21.6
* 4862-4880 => 0.7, 19.9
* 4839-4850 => -0.8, 22.4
